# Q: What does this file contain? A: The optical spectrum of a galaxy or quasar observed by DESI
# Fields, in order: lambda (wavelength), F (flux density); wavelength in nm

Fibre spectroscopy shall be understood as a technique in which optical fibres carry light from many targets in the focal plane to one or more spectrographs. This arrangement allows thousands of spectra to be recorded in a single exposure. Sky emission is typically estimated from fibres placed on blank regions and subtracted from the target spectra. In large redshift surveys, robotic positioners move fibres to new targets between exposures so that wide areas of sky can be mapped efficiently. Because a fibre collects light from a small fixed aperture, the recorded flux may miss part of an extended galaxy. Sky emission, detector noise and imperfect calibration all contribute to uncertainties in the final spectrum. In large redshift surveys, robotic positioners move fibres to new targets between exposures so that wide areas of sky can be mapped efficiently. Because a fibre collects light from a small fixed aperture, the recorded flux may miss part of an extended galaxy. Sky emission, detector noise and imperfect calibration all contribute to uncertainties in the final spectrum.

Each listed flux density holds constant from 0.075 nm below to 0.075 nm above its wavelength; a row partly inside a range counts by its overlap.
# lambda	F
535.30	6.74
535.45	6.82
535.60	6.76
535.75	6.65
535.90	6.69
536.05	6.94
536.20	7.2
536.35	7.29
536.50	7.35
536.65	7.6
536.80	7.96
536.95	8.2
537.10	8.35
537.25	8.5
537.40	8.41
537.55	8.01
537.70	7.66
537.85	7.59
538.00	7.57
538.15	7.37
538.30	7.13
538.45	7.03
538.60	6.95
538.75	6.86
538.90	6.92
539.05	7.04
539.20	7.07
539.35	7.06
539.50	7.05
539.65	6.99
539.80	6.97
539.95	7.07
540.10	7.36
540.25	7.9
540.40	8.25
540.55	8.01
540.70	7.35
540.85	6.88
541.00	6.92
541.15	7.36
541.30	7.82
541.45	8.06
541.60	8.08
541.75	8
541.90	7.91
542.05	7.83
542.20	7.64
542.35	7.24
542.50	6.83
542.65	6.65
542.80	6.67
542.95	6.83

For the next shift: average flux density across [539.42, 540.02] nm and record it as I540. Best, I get 7.02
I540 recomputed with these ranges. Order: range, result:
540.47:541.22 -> 7.31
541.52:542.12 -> 7.96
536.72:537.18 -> 8.17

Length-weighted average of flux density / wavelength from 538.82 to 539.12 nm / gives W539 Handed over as 6.98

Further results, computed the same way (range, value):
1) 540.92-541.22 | 7.13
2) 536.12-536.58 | 7.28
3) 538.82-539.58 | 7.03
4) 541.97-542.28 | 7.73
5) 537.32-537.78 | 8.03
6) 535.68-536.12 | 6.76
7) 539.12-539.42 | 7.06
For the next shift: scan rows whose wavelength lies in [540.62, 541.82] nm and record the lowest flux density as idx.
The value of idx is 6.88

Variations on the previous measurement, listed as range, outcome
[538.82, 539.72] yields 6.92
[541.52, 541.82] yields 8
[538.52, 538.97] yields 6.86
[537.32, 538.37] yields 7.13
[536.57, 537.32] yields 7.6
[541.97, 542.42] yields 7.24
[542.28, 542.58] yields 6.83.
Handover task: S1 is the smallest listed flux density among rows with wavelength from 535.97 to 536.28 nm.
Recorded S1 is 6.94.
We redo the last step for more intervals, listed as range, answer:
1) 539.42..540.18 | 6.97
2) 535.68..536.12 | 6.65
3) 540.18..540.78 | 7.35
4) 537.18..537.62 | 8.01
